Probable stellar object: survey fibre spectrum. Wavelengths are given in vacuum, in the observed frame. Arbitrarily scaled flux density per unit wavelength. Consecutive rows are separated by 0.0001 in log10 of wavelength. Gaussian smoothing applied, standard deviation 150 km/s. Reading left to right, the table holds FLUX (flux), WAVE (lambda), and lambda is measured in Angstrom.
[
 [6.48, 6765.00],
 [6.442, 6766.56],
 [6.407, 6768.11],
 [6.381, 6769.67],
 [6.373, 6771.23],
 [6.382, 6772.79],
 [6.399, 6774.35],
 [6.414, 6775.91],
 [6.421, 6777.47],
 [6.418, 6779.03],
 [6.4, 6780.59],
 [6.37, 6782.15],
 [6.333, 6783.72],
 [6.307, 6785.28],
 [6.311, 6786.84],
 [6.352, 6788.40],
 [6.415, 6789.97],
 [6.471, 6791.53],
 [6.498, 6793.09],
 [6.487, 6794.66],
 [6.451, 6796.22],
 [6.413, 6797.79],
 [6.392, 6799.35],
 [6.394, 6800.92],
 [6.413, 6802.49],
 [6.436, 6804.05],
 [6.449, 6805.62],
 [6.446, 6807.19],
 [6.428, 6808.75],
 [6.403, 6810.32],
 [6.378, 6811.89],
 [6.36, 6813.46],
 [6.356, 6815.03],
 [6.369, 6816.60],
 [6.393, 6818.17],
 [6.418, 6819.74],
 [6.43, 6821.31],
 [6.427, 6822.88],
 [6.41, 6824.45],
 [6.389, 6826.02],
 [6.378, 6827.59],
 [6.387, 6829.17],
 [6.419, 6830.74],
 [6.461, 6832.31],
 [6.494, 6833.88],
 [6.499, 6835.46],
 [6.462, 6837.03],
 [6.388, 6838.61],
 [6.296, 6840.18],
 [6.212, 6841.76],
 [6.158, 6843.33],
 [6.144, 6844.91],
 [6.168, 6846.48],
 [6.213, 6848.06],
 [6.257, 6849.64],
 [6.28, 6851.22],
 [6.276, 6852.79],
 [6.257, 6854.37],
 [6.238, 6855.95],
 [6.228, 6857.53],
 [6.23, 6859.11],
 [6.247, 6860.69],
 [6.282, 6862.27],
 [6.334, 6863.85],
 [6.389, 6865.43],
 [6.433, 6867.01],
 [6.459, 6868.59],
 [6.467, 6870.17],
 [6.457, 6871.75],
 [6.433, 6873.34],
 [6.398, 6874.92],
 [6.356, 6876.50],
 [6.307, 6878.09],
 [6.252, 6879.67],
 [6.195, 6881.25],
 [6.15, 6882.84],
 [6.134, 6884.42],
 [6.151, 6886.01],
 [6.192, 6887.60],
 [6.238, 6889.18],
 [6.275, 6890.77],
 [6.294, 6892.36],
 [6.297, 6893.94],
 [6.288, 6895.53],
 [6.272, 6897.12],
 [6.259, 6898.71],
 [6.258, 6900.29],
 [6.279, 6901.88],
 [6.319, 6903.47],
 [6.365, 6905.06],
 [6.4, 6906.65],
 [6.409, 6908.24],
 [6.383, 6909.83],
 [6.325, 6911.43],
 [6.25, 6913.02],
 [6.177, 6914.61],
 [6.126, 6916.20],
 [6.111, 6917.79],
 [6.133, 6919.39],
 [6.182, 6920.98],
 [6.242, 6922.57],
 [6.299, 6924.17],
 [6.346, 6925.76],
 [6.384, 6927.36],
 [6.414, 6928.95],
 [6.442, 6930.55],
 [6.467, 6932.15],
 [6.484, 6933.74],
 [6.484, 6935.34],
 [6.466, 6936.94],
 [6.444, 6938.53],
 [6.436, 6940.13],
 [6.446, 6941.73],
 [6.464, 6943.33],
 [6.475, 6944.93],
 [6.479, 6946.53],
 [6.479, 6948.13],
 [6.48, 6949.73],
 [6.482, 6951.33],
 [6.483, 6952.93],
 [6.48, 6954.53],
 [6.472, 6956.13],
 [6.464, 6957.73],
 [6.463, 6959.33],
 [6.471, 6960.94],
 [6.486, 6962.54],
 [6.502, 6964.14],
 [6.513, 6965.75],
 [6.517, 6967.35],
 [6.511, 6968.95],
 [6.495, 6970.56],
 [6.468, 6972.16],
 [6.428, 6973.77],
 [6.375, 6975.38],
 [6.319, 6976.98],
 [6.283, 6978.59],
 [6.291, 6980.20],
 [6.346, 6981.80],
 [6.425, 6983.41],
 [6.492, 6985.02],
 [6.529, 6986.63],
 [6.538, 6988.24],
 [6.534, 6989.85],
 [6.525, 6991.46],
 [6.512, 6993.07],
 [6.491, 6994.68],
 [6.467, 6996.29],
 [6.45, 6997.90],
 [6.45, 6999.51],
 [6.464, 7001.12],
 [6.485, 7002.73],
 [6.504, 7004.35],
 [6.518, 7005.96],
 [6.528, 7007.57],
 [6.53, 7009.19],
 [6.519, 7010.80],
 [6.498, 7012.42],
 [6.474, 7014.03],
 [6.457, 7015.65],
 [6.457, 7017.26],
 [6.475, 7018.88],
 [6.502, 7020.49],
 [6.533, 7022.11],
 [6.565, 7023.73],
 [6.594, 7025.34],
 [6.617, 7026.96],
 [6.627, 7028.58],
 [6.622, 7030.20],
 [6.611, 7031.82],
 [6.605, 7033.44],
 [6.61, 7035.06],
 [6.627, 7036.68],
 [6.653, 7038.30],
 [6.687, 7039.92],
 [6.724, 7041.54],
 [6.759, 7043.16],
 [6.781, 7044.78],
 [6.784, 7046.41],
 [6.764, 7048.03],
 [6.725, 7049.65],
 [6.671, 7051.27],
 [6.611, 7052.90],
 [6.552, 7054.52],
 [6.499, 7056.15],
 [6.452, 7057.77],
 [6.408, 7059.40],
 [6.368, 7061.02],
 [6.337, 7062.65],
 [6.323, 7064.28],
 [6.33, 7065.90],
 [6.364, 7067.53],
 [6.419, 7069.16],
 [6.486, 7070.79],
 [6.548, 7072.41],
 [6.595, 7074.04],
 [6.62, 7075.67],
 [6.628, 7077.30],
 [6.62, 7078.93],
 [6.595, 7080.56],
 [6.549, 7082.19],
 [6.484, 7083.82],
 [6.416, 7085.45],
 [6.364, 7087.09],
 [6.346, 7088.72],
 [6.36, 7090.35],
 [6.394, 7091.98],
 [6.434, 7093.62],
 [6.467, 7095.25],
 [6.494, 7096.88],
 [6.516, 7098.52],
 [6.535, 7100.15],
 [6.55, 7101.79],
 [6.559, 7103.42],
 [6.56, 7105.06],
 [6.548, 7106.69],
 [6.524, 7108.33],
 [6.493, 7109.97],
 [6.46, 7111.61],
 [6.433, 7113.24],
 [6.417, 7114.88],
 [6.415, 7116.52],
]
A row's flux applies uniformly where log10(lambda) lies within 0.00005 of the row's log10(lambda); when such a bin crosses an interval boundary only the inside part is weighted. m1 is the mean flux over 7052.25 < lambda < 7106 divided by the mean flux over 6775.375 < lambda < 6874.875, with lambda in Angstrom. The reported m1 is 1.02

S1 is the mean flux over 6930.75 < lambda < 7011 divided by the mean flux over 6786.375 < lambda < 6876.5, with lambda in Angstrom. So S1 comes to 1.02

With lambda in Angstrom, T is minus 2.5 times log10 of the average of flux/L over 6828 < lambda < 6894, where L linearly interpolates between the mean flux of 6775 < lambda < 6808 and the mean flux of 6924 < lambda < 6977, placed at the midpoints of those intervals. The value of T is 0.021 mag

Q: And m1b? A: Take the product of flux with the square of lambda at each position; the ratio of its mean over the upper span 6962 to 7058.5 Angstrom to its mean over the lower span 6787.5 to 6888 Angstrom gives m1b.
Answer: 1.1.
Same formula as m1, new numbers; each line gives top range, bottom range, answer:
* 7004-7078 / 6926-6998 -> 1.02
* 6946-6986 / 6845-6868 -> 1.03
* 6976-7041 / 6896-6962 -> 1.02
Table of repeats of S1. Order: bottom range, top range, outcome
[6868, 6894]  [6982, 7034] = 1.03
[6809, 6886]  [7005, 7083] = 1.04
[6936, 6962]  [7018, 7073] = 1.02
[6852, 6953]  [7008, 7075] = 1.04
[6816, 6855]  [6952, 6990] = 1.02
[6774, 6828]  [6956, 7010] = 1.01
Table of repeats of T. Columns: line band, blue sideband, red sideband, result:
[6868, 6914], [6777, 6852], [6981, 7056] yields 0.02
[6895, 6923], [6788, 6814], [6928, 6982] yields 0.03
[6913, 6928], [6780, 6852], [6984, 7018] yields 0.04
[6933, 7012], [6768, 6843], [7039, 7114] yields 0.00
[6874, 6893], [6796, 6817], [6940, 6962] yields 0.03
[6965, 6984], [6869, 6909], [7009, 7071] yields 0.00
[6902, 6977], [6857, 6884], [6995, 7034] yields 0.00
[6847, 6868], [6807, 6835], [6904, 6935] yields 0.02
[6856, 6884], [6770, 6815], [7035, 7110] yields 0.02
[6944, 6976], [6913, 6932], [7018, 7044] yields -0.02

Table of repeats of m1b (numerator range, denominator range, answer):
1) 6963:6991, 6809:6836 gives 1.05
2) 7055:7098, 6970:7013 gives 1.02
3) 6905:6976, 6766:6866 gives 1.04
